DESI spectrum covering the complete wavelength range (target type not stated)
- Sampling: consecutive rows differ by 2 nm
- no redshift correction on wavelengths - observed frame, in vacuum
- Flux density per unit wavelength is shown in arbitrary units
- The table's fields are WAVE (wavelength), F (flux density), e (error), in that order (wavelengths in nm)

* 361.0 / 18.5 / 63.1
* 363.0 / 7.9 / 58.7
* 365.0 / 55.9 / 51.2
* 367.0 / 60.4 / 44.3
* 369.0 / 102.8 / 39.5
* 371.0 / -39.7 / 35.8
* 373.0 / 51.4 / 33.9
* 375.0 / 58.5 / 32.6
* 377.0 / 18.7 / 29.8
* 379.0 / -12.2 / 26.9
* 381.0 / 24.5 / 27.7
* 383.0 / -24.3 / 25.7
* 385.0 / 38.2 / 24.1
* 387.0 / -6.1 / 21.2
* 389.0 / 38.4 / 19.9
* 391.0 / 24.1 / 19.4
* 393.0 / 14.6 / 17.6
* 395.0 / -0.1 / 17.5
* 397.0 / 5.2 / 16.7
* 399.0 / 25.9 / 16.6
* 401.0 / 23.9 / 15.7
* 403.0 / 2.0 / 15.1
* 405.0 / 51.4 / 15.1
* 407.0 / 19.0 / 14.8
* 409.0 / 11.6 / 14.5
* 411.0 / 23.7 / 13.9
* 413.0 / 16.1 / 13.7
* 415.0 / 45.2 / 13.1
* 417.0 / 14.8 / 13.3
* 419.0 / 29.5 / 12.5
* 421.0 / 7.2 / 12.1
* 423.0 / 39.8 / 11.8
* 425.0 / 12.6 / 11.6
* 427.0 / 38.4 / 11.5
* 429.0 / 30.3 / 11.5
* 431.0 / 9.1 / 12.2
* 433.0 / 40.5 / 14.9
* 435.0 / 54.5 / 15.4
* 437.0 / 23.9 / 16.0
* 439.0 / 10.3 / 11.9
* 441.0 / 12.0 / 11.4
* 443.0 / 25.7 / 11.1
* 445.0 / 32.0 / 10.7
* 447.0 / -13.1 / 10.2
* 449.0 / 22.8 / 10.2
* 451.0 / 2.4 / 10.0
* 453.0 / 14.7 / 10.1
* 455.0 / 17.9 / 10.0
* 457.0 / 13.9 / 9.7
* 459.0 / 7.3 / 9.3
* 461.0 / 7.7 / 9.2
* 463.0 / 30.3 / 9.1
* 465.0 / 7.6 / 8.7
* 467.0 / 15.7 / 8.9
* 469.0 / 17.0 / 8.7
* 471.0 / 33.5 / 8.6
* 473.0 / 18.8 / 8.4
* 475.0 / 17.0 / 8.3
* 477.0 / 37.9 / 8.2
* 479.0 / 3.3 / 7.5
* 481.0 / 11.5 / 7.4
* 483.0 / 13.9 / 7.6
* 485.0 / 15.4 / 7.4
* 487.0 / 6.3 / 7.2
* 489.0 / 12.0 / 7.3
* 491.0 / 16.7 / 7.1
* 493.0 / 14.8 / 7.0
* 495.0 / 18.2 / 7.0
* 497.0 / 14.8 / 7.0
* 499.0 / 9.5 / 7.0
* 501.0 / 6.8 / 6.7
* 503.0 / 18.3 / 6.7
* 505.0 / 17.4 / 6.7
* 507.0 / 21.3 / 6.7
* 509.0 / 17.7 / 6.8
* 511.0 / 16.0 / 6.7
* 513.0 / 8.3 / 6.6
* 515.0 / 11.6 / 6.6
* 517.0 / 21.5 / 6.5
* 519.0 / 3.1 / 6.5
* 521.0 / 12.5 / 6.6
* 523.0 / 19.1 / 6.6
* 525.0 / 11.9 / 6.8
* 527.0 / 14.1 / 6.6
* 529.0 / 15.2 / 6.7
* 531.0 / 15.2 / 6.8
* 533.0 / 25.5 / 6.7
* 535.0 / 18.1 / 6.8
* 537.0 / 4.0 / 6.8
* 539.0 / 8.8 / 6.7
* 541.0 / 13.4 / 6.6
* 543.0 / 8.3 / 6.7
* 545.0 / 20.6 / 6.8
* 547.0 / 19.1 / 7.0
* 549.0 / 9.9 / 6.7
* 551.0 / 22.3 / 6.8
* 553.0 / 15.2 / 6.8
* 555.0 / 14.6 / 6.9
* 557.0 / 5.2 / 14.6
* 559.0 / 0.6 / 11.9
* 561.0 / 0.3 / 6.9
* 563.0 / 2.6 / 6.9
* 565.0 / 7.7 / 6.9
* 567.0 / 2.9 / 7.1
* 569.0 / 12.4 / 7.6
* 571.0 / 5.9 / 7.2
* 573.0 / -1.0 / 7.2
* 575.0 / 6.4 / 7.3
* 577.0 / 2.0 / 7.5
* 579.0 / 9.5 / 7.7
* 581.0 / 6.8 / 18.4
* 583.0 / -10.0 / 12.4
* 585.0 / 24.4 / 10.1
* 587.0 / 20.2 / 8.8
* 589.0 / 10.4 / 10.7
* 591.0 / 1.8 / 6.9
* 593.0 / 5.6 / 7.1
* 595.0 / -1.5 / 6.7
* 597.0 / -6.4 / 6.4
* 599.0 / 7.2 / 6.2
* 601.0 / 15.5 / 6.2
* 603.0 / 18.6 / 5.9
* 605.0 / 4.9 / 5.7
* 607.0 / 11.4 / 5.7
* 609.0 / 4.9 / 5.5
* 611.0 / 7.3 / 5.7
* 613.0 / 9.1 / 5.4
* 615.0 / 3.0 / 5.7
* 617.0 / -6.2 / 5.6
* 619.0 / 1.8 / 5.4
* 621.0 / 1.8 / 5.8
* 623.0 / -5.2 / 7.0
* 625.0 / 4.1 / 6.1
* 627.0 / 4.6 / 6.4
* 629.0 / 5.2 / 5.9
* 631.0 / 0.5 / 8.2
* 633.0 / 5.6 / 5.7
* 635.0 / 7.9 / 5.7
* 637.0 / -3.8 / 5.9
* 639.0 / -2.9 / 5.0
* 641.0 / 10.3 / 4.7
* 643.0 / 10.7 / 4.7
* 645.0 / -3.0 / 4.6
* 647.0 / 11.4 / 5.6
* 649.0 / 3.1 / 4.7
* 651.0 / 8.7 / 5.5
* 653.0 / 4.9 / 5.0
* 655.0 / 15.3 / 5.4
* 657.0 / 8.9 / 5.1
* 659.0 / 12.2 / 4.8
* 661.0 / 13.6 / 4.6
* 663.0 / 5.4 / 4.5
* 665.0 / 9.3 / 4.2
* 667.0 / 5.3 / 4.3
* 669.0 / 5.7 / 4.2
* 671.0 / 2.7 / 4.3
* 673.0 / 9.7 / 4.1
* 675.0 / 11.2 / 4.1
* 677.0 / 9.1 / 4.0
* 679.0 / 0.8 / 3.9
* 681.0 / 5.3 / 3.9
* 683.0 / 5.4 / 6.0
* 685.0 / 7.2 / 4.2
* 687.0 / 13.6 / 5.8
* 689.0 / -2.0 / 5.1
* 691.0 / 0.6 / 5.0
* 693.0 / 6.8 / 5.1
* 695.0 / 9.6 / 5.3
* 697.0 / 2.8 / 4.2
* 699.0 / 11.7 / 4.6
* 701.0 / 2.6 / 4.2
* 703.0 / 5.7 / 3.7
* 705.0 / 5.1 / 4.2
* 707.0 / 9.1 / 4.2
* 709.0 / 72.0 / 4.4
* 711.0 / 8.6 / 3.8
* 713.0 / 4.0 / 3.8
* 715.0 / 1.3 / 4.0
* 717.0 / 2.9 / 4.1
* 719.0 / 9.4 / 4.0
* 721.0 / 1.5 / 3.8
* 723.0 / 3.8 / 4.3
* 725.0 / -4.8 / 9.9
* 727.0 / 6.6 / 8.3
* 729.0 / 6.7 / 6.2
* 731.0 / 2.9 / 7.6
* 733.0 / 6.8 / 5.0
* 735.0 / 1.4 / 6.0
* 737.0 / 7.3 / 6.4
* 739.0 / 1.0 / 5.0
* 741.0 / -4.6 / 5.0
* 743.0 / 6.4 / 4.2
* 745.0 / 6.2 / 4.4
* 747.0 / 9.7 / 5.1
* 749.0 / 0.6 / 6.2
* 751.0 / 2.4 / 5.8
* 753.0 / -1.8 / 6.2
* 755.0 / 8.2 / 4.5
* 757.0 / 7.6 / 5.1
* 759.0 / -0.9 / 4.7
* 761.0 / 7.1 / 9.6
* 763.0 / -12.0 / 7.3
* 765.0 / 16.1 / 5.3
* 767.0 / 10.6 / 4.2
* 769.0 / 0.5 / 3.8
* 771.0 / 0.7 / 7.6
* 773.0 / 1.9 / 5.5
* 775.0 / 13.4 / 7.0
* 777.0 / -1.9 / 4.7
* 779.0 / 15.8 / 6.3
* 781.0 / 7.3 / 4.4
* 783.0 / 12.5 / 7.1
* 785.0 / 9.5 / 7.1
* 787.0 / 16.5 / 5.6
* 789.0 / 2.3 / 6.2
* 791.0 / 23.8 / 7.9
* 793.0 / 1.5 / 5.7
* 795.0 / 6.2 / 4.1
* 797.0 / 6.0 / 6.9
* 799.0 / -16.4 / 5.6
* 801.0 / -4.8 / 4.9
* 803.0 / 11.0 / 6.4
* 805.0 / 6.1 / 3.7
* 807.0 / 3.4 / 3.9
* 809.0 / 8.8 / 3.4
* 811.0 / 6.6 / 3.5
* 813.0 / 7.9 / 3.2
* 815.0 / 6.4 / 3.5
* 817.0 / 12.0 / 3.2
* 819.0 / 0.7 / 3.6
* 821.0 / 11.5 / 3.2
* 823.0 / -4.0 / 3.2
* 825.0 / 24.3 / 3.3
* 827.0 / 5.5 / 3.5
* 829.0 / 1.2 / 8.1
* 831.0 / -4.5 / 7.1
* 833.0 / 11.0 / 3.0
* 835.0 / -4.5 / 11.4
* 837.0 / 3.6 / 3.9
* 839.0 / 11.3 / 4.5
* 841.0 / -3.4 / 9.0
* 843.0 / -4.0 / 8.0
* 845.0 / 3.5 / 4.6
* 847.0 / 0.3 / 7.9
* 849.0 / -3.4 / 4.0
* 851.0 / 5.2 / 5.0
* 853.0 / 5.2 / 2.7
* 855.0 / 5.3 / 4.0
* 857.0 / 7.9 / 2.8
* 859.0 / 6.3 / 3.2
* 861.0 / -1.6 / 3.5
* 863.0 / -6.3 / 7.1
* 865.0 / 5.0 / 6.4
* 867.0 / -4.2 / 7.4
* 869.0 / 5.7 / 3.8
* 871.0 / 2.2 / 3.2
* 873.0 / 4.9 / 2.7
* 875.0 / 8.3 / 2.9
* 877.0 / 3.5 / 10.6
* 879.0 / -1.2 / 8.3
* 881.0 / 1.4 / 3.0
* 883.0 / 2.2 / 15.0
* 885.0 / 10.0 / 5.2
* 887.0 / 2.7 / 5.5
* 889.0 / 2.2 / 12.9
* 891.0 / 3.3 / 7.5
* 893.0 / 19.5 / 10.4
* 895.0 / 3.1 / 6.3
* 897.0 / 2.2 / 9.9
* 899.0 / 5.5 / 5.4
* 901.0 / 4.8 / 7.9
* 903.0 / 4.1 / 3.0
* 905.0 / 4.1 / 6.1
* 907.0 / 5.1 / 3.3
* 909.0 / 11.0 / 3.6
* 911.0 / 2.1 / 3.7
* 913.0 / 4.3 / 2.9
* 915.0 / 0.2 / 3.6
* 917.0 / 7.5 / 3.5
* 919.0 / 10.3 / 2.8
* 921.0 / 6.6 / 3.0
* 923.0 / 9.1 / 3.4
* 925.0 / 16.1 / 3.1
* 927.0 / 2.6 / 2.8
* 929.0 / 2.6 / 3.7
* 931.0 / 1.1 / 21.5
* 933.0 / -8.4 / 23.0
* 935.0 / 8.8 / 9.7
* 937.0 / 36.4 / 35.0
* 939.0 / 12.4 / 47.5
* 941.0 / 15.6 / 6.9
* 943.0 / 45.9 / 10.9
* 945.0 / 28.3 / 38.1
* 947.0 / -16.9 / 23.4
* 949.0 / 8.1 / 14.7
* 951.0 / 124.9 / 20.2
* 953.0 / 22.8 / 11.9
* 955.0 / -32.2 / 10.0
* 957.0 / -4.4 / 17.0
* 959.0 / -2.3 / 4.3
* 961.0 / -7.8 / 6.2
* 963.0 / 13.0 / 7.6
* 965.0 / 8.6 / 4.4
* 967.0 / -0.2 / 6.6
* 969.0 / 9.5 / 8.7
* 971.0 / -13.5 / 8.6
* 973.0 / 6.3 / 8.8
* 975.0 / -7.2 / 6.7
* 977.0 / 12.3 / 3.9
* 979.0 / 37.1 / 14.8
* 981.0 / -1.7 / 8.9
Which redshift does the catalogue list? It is 0.90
